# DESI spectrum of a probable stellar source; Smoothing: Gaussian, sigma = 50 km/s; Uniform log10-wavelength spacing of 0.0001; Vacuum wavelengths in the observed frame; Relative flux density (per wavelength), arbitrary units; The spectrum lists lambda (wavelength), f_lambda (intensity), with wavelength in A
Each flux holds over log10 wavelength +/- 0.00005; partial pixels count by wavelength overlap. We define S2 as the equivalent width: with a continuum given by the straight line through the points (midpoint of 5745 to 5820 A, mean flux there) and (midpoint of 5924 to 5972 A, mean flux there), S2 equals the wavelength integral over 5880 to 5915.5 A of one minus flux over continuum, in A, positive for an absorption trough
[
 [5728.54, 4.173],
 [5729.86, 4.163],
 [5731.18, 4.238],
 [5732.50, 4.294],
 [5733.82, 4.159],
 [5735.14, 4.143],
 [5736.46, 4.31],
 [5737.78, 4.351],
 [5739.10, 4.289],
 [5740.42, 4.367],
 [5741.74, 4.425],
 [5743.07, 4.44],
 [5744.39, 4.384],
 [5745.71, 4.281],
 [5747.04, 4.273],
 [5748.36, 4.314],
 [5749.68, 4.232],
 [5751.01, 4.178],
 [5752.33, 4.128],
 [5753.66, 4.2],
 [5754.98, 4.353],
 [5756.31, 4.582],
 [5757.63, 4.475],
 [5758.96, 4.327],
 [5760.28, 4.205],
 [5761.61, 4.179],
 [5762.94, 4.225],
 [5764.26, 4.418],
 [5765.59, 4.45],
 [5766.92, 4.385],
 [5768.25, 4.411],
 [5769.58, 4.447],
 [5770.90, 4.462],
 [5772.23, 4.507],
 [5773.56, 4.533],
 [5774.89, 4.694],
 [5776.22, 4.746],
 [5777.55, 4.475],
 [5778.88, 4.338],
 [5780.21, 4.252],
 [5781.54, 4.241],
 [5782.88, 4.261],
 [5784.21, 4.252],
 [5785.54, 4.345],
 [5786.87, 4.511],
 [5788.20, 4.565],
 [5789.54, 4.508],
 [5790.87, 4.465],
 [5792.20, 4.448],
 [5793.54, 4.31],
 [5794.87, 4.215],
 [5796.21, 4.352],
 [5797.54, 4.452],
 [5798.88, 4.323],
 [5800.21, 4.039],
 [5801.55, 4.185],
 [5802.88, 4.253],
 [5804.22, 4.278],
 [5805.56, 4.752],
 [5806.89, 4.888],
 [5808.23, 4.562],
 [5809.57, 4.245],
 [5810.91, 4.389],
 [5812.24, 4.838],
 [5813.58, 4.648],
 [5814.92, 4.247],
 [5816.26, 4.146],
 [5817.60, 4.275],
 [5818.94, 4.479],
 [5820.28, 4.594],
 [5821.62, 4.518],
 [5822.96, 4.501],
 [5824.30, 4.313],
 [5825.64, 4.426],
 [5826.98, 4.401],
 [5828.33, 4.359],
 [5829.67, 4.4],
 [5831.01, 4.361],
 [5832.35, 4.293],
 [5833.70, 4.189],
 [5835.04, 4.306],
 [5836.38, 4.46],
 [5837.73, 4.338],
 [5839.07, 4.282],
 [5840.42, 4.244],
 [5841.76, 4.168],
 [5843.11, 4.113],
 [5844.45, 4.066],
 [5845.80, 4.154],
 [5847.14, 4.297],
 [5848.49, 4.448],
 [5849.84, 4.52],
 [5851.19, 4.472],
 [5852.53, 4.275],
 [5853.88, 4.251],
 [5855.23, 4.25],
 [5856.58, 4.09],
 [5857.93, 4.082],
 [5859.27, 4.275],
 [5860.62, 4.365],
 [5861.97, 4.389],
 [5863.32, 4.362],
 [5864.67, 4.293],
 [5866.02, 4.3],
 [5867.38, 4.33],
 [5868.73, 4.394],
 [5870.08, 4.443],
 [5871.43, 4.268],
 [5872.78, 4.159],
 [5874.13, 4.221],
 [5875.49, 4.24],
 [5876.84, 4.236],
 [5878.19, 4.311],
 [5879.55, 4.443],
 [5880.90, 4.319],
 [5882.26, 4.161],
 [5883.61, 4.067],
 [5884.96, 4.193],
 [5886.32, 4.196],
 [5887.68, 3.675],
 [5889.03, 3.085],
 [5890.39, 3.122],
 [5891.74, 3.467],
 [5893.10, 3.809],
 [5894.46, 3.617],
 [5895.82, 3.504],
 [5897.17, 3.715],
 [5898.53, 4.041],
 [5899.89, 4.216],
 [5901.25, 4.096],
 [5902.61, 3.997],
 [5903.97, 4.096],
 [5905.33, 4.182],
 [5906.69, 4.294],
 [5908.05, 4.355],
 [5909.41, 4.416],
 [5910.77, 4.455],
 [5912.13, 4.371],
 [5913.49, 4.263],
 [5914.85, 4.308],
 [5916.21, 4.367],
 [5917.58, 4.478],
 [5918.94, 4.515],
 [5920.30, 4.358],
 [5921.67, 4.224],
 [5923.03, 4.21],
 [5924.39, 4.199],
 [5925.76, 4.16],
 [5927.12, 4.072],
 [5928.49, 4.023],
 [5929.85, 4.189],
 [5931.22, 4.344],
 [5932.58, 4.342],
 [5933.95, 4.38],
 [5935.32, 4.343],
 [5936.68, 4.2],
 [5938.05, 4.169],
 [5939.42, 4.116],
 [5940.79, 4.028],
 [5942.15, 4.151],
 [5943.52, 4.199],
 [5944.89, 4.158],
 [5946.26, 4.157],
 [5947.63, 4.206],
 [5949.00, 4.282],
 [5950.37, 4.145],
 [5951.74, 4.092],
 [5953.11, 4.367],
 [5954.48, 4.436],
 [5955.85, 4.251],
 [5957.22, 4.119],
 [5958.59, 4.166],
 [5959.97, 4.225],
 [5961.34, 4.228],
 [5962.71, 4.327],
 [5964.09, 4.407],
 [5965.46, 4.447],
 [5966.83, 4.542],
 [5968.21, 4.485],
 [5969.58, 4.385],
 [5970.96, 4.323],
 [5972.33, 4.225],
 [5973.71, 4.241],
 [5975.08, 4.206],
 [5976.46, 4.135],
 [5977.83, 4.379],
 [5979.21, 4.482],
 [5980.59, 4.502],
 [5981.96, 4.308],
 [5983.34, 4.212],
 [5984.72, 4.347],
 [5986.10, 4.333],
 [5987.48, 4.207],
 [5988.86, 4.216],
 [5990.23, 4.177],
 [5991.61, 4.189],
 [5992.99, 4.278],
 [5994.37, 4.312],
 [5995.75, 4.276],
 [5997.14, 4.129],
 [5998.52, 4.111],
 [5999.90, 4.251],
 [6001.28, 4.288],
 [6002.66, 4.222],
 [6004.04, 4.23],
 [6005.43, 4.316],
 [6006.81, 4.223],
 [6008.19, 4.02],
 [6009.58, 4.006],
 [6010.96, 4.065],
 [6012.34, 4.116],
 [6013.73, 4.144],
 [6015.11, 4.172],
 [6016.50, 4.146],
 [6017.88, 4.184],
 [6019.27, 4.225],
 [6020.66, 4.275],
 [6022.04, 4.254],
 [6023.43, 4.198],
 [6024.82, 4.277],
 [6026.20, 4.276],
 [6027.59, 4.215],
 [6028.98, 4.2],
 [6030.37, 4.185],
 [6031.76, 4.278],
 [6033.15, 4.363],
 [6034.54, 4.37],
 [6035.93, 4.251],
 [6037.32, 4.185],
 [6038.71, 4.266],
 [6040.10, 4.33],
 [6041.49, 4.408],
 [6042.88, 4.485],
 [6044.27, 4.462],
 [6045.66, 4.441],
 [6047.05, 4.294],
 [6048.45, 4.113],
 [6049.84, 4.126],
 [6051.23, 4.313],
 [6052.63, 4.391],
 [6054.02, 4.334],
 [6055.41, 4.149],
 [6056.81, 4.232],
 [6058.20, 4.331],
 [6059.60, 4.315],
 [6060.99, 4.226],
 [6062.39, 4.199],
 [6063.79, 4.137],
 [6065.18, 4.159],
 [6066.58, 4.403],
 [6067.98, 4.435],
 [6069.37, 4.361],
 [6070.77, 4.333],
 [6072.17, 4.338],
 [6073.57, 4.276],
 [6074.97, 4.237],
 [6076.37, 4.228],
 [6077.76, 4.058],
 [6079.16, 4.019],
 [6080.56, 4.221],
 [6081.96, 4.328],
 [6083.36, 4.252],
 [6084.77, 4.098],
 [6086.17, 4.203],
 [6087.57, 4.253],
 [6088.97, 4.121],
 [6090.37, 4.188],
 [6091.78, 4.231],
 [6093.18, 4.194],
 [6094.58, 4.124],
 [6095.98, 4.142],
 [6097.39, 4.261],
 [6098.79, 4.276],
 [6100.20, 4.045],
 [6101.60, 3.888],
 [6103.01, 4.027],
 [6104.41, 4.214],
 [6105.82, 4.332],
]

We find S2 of 2.4 A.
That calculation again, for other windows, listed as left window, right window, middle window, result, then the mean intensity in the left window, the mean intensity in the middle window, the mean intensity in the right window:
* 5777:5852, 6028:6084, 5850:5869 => 0.2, 4.37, 4.3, 4.28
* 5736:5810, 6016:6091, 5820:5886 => 0.6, 4.38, 4.3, 4.26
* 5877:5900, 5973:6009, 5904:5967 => -3.3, 3.88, 4.26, 4.25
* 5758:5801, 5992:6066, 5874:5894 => 1.7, 4.39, 3.96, 4.24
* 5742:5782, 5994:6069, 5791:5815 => -0.4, 4.37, 4.42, 4.25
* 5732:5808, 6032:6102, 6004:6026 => 0.5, 4.37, 4.18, 4.25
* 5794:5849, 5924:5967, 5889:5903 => 1.8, 4.36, 3.72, 4.23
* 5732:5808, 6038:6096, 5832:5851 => 0.3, 4.37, 4.28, 4.26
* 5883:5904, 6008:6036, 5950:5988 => -2.6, 3.8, 4.31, 4.2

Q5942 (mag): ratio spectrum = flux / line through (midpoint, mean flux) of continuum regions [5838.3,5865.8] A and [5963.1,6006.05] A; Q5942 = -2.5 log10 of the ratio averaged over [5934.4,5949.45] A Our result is 0.027 mag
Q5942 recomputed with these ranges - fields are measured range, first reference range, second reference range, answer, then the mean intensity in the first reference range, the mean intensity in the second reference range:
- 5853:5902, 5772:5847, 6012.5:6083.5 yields 0.07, 4.38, 4.26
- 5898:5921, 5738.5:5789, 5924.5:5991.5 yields 0.00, 4.37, 4.26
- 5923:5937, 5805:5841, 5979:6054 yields 0.03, 4.42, 4.25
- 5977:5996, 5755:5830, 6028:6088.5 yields 0.00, 4.41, 4.27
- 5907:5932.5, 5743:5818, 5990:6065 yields 0.00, 4.38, 4.24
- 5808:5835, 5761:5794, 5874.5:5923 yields -0.03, 4.42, 4.09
